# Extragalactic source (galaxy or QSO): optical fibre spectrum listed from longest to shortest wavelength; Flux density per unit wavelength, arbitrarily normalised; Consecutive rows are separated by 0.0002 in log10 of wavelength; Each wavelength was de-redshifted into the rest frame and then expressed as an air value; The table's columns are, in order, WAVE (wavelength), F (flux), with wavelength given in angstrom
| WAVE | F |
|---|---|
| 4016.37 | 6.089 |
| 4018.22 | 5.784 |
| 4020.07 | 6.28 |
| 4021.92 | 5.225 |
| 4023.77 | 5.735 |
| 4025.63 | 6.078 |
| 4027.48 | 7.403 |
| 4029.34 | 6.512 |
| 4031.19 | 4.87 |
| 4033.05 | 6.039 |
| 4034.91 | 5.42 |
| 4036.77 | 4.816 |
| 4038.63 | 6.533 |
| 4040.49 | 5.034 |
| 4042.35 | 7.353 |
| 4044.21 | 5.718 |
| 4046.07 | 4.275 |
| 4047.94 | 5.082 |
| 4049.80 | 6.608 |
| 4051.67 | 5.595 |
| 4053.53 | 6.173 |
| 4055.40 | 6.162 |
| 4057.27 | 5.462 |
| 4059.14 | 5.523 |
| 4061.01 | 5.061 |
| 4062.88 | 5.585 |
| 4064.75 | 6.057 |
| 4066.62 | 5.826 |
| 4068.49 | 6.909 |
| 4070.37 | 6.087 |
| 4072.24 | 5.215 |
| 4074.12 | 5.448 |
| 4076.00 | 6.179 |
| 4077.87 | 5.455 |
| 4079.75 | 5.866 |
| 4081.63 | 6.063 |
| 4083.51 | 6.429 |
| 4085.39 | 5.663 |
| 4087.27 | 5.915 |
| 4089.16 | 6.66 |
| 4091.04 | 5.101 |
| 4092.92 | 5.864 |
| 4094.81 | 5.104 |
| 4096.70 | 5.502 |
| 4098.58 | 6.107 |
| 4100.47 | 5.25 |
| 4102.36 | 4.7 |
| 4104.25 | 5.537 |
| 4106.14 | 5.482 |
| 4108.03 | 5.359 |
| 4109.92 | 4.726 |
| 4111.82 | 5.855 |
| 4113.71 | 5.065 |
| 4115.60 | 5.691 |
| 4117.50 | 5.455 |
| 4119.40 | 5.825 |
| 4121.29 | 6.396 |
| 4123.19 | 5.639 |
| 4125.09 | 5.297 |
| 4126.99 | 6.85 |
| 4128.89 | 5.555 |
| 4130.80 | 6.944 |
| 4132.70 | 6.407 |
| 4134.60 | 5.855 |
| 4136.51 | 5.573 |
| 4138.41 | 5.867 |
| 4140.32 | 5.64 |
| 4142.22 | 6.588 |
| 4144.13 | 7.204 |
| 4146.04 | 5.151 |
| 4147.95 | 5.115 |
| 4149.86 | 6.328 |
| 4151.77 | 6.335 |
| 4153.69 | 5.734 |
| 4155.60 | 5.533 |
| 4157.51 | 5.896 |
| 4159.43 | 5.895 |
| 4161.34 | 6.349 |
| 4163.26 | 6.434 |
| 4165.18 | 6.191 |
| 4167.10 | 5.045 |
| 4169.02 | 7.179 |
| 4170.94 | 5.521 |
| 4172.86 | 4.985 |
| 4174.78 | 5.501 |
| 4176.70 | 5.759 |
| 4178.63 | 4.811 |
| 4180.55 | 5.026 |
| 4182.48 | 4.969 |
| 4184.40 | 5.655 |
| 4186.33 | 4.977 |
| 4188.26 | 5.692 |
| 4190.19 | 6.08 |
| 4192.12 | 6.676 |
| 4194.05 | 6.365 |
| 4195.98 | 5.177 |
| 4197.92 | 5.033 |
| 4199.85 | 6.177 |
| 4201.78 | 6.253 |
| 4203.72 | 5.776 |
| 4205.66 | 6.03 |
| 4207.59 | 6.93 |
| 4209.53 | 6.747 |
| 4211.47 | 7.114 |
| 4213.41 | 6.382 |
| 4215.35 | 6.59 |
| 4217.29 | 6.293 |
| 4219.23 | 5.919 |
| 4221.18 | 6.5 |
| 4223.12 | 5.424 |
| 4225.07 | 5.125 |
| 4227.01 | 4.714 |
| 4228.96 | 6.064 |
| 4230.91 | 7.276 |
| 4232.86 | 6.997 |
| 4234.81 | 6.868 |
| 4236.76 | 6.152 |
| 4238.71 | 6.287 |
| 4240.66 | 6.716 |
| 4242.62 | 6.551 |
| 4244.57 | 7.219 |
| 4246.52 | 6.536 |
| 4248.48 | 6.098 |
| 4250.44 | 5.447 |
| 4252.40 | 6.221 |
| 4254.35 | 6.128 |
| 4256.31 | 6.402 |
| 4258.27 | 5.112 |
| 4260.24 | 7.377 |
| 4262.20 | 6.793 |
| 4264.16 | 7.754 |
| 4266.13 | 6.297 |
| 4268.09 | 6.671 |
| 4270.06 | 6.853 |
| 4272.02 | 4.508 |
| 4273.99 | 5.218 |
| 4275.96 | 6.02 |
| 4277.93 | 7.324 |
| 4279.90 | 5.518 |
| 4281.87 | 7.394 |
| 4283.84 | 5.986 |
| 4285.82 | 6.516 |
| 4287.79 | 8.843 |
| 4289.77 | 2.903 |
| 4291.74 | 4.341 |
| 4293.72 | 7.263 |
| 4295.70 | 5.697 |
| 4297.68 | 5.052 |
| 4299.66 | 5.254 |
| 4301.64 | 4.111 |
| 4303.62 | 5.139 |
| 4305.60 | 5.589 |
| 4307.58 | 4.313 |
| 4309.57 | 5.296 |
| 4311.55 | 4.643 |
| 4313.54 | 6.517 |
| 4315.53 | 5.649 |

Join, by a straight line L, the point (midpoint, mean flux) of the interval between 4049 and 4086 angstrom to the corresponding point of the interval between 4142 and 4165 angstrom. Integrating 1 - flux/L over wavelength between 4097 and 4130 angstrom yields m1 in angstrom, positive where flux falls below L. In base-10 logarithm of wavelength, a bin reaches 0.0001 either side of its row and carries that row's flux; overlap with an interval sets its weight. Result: 2.1 angstrom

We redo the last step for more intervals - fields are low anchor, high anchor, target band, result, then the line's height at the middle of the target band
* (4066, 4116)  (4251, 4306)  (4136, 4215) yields -1.10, 5.82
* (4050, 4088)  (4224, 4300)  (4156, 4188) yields 2.11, 6.04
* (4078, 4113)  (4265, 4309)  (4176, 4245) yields -4.28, 5.7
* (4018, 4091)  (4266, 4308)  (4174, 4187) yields 1.25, 5.8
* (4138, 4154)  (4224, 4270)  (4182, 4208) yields 1.51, 6.19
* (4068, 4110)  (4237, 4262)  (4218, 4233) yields 0.72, 6.25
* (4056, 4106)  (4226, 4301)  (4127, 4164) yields -0.96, 5.89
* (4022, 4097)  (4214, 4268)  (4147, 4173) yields 0.74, 6.1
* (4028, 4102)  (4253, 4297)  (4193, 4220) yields -0.61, 6.07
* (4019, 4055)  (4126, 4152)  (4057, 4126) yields 3.59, 5.97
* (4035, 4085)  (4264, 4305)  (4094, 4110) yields 1.28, 5.8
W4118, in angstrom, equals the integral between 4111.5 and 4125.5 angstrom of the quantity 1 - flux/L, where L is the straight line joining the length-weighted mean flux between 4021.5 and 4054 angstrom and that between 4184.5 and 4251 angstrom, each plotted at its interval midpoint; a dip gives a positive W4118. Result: 0.74 angstrom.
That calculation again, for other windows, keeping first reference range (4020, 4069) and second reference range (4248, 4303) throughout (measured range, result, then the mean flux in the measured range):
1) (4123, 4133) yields -0.4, 6.13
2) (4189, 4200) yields 0.1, 5.89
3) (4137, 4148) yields -0.1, 5.98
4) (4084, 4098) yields 0.3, 5.72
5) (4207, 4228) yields -0.6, 6.14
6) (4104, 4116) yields 1.0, 5.37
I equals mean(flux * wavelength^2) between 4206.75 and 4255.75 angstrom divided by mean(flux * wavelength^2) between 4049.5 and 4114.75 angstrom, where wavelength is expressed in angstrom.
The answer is 1.20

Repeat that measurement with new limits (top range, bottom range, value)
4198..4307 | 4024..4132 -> 1.16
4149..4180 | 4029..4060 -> 1.08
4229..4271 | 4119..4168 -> 1.15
